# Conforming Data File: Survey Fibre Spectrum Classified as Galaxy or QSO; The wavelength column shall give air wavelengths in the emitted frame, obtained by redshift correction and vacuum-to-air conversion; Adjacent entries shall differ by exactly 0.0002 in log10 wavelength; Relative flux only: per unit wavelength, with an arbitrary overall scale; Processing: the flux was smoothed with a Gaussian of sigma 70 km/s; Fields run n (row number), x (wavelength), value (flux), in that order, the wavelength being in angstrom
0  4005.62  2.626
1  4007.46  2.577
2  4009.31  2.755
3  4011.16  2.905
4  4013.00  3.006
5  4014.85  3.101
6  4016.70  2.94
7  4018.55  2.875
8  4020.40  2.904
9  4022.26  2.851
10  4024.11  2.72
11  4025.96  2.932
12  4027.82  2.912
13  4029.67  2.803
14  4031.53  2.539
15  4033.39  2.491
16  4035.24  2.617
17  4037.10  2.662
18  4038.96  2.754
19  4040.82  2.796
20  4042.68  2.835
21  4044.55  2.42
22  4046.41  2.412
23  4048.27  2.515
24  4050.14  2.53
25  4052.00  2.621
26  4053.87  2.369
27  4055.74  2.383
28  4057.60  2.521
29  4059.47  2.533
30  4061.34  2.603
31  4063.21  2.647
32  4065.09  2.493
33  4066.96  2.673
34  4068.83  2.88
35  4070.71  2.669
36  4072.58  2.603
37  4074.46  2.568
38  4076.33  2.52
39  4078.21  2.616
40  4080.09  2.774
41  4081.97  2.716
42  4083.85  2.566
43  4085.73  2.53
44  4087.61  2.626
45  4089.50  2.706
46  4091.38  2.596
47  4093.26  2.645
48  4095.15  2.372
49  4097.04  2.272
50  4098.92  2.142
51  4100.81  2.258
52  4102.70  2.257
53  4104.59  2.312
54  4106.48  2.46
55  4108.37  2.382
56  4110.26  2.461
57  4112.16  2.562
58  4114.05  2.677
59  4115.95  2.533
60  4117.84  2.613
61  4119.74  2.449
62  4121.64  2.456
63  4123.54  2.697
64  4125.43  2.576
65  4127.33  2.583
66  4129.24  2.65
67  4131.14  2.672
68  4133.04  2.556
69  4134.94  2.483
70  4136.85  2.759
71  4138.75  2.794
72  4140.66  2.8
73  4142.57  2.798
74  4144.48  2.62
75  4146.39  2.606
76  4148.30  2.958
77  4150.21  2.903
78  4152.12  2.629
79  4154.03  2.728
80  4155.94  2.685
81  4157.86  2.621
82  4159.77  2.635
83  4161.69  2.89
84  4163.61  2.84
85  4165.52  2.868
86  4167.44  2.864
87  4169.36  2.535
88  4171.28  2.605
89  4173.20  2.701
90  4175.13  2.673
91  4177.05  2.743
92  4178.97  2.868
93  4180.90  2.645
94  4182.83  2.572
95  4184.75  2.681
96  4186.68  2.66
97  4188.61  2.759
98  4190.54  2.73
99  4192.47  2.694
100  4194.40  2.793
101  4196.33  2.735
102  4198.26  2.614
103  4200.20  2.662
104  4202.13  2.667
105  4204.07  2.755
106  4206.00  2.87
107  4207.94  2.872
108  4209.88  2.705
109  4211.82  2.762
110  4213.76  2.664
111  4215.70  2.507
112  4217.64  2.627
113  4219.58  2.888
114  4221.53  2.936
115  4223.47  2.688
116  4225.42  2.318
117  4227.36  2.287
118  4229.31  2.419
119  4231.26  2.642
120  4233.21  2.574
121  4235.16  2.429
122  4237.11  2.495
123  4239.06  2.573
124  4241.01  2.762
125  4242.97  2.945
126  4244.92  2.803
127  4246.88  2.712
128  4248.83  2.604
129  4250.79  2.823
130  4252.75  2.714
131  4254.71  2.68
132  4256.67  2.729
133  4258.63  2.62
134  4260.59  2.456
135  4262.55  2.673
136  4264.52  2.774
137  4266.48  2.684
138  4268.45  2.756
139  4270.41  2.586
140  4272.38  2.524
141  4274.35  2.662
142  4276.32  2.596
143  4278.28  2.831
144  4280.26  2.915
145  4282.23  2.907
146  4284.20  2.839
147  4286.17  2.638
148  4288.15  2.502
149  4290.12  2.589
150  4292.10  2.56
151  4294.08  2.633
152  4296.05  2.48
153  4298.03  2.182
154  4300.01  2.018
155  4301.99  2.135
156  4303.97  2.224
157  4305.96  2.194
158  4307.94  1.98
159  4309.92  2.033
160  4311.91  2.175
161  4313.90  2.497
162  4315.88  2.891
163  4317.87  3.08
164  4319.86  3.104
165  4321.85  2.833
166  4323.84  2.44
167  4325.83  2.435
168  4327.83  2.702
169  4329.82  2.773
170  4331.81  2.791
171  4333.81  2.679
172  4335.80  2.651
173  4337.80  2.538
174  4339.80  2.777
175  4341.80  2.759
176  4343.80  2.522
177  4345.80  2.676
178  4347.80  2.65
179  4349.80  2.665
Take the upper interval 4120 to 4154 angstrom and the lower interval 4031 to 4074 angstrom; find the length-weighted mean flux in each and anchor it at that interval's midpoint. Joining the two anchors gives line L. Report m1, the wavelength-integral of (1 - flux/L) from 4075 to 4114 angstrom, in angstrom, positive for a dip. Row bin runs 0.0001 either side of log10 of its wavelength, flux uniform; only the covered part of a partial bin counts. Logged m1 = 2.1 angstrom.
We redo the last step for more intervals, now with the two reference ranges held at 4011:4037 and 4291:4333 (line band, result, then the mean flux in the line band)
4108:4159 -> 1.0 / 2.64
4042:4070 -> 2.2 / 2.56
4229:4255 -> -1.0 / 2.66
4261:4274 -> -0.6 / 2.66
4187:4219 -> -1.3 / 2.71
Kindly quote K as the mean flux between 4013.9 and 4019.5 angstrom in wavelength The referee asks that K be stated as 2.97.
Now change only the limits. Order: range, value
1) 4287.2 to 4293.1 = 2.55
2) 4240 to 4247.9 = 2.8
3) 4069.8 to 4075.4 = 2.62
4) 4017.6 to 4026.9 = 2.85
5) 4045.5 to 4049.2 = 2.47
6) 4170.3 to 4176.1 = 2.66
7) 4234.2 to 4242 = 2.56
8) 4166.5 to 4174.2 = 2.67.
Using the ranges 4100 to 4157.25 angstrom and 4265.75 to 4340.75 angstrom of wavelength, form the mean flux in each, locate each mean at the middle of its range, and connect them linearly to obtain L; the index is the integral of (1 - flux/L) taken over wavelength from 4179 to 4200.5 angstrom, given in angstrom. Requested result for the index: -0.9 angstrom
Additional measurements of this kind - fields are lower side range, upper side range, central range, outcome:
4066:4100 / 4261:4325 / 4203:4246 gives -1.57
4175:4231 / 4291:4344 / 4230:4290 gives -1.78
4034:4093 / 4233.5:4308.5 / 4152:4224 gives -3.52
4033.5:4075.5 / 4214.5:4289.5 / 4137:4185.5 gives -1.86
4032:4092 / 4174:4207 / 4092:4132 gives 2.52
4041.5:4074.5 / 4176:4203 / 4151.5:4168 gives -0.48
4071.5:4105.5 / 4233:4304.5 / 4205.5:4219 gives -0.71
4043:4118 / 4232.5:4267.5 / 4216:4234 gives 0.37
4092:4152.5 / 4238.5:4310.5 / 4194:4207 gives -0.79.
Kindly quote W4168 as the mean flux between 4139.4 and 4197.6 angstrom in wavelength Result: 2.73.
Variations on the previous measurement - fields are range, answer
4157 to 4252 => 2.69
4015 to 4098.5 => 2.64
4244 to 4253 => 2.73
